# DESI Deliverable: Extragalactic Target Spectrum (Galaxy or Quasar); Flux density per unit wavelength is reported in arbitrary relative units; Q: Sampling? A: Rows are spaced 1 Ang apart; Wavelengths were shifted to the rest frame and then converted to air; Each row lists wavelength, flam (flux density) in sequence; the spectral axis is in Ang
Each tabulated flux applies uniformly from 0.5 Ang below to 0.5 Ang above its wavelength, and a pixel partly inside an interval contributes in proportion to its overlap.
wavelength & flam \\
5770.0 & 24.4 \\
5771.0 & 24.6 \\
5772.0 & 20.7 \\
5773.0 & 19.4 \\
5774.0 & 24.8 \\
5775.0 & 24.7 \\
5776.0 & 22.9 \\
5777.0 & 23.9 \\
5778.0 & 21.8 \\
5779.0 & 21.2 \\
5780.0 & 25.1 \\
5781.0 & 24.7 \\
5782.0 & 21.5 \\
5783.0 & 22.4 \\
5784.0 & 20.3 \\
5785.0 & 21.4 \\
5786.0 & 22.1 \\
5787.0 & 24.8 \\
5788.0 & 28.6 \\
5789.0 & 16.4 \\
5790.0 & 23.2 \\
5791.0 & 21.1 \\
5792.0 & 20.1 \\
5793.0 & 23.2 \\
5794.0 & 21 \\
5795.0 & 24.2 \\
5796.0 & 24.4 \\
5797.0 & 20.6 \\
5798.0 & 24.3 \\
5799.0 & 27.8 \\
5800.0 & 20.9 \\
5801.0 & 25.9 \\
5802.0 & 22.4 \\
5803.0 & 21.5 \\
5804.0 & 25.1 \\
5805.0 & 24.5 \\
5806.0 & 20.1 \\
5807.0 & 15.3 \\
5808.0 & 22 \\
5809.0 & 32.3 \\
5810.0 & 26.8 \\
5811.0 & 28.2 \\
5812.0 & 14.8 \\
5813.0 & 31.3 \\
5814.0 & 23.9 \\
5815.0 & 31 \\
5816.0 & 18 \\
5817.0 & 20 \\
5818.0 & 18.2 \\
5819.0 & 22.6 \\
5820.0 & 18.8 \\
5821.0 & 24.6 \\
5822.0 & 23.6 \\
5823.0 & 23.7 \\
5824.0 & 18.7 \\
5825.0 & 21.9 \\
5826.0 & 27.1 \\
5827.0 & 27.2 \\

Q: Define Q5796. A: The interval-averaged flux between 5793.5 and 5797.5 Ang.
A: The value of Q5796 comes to 22.6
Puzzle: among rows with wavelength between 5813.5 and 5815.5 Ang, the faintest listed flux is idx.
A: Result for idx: 23.9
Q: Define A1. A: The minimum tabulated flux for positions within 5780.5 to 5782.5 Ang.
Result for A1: 21.5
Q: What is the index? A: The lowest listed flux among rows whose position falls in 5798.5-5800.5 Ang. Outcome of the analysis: 20.9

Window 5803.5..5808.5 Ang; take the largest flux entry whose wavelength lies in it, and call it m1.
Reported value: 25.1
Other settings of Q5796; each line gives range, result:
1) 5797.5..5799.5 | 26.1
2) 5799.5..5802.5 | 23.1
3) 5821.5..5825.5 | 22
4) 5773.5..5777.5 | 24.1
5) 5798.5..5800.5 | 24.4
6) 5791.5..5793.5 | 21.6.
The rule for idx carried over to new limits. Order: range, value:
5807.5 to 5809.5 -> 22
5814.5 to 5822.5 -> 18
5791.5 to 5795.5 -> 20.1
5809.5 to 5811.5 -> 26.8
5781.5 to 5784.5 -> 20.3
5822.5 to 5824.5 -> 18.7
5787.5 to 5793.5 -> 16.4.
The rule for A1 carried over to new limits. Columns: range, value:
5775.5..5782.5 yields 21.2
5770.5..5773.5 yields 19.4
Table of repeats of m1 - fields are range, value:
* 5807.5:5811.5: 32.3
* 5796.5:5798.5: 24.3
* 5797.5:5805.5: 27.8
